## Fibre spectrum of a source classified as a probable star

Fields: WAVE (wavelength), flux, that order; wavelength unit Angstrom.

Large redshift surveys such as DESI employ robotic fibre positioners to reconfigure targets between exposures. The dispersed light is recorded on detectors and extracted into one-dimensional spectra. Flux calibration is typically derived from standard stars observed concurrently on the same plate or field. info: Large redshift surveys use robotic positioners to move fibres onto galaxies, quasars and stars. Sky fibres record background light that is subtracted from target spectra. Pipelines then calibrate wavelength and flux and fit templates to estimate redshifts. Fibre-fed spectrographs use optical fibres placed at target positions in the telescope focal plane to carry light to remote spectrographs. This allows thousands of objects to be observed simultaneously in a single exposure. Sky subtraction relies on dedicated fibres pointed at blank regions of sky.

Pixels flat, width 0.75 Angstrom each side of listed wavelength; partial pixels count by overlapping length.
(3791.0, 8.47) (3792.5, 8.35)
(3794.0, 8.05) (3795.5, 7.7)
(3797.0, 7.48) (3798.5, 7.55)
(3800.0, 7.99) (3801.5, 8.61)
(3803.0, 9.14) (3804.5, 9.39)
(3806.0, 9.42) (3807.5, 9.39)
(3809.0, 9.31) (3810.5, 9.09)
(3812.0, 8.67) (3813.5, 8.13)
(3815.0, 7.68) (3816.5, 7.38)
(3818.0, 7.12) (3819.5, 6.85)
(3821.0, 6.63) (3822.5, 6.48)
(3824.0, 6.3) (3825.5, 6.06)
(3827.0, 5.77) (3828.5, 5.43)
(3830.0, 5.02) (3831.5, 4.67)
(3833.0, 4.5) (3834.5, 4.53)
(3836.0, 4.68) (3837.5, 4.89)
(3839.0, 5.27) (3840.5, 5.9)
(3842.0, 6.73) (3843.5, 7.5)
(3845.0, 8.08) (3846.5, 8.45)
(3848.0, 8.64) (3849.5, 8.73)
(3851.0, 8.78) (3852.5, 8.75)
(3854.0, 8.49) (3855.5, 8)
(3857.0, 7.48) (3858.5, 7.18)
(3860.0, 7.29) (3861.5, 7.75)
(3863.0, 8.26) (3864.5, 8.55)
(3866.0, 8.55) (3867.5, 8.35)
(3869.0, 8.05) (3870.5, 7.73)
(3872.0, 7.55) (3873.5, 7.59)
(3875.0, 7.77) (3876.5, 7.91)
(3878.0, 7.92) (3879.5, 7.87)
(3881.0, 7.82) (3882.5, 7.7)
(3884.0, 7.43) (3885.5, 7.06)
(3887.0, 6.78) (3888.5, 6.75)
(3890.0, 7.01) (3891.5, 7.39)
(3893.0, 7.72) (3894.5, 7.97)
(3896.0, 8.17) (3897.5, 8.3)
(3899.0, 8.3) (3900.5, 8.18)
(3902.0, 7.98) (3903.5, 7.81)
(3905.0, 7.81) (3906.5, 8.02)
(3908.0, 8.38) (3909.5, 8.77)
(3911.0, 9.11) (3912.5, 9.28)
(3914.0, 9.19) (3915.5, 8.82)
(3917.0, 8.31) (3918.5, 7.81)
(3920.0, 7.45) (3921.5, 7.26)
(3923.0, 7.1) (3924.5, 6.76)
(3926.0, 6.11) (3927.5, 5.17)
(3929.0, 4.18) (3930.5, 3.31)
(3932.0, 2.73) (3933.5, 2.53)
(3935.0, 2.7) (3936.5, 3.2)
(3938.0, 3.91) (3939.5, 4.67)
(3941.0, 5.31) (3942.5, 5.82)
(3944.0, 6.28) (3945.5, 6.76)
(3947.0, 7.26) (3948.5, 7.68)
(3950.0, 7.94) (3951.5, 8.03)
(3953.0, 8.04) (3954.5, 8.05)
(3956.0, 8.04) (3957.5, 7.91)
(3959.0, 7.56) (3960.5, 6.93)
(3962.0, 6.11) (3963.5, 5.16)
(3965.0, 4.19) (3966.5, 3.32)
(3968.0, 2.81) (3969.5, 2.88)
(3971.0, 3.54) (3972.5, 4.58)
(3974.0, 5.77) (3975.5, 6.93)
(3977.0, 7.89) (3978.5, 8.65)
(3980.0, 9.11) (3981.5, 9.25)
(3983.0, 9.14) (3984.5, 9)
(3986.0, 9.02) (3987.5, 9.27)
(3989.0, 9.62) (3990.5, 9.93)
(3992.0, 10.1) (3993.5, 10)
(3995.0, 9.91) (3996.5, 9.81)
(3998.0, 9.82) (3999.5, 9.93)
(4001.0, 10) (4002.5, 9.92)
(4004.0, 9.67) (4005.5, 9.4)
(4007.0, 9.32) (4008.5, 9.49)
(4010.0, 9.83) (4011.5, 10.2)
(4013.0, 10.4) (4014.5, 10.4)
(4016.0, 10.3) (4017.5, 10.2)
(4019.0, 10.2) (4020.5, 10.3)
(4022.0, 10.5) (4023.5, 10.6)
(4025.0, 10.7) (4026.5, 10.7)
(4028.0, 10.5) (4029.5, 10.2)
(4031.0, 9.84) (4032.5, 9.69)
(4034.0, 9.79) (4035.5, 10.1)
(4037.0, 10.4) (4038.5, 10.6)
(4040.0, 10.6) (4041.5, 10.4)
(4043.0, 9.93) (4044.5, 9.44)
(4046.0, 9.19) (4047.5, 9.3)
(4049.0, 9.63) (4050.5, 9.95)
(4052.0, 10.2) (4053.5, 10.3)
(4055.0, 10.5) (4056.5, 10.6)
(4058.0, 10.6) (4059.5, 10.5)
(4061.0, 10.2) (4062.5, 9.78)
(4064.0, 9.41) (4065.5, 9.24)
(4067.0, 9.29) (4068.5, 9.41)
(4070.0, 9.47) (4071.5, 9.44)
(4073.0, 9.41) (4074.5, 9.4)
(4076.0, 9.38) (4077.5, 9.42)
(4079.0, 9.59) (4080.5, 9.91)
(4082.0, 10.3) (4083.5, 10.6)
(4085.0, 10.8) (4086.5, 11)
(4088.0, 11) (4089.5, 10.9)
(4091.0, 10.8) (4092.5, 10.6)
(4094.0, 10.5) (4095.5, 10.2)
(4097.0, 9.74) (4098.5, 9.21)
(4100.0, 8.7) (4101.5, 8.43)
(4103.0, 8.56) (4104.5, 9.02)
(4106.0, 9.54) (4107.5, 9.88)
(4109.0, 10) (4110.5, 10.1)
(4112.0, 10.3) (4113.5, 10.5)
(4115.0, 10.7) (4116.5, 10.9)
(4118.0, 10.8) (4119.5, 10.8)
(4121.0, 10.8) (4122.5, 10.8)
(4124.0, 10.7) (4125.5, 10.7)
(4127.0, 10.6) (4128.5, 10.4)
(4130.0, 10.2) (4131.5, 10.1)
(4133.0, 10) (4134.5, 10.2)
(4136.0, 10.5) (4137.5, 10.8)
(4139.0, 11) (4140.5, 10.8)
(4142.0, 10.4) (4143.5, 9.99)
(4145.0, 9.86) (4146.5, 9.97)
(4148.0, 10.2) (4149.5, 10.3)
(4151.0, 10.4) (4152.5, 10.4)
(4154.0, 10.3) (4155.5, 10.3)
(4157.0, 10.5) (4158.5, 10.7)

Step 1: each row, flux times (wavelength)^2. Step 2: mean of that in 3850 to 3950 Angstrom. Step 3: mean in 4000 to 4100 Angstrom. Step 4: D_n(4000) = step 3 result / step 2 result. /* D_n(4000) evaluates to 1.51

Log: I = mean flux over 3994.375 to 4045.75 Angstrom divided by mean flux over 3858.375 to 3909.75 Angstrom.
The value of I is 1.29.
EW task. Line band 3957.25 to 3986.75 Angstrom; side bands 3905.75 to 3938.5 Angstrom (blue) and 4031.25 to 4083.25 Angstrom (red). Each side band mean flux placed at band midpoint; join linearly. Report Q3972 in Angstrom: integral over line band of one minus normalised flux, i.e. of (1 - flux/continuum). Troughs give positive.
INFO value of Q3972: 4.8 Angstrom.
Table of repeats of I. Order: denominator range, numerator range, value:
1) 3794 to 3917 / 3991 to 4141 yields 1.32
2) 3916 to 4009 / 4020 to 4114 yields 1.41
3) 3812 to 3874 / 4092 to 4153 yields 1.44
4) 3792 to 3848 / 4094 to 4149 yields 1.42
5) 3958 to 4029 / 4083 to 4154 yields 1.20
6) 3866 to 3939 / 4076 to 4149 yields 1.44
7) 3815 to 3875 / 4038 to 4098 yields 1.42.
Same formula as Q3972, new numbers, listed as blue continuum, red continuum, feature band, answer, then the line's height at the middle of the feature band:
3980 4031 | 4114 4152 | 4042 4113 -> 2.51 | 10.2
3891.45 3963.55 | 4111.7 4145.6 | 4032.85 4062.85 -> -3.43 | 9.06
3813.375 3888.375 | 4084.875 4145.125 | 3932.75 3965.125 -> 8.53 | 8.31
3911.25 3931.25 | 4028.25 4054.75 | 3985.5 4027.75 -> -3.98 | 9.14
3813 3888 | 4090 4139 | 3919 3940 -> 8.38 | 8.06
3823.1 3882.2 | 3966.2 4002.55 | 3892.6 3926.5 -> -2.32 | 7.53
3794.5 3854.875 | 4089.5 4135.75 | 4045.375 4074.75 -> -0.55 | 9.62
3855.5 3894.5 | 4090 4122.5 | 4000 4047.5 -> -4.61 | 9.19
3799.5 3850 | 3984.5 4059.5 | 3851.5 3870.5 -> -1.00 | 7.65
